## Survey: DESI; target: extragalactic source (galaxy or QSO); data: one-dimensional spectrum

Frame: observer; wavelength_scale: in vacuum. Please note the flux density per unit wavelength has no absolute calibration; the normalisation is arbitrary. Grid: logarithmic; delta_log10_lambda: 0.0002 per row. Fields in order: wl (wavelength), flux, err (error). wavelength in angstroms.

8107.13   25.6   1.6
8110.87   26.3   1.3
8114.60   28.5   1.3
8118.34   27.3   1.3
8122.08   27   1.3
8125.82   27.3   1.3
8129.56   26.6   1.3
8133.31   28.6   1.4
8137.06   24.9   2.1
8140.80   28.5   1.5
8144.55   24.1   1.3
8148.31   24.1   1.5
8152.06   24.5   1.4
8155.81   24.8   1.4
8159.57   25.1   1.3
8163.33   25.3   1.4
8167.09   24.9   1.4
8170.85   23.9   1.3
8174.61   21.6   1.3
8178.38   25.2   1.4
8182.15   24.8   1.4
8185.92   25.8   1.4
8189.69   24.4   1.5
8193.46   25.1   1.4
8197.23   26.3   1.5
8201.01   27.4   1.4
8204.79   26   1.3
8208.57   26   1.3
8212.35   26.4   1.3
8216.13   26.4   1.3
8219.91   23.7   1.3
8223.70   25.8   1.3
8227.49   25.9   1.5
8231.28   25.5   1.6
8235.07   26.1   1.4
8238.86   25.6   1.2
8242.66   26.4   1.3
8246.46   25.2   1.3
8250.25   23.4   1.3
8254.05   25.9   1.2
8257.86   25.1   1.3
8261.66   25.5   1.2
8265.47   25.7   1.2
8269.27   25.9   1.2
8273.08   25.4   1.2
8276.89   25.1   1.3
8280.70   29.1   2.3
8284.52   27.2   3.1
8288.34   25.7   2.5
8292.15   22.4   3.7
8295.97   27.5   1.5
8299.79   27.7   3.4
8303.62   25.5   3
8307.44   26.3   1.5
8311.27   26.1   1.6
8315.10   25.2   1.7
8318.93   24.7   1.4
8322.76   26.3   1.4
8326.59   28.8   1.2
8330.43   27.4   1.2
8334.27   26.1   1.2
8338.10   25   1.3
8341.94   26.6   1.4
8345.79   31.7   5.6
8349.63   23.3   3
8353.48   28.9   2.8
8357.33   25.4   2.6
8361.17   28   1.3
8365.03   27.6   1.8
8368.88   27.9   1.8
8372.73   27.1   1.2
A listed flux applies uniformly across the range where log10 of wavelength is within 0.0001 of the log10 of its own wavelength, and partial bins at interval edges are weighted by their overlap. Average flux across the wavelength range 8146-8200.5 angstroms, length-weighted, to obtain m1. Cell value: 24.8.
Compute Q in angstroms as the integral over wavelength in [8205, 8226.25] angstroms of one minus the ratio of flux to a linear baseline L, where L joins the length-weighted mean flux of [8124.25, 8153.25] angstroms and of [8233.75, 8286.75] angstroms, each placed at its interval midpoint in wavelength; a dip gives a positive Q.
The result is 0.2 angstroms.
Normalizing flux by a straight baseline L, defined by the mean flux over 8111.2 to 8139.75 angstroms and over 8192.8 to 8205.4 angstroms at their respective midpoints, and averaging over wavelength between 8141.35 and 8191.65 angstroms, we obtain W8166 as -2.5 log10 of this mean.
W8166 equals 0.09 mag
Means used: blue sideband 27.2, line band 24.6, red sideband 26.3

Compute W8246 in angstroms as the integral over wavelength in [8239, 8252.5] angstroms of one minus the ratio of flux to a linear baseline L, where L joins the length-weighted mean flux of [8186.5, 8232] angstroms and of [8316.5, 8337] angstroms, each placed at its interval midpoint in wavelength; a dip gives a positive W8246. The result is 0.5 angstroms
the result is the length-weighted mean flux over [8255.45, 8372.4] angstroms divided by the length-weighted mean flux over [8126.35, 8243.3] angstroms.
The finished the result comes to 1.04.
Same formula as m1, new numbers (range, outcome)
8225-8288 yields 25.8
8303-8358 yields 26.5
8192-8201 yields 26.1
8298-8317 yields 26.1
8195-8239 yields 25.9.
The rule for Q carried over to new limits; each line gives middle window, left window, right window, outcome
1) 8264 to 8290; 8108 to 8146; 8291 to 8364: 0.30 angstroms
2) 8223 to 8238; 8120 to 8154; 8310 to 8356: 0.34 angstroms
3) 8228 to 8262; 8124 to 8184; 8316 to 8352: 0.69 angstroms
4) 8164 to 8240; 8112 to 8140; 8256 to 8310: 3.67 angstroms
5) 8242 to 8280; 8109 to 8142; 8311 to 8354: 1.95 angstroms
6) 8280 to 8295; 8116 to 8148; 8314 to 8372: 0.50 angstroms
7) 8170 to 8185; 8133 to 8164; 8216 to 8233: 0.82 angstroms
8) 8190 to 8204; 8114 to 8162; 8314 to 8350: 0.16 angstroms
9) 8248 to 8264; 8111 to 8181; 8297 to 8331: 0.72 angstroms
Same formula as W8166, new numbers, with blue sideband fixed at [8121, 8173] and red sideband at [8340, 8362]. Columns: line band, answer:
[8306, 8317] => 0.05 mag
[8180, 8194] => 0.04 mag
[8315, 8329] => 0.03 mag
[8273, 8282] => 0.00 mag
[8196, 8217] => -0.01 mag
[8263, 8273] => 0.04 mag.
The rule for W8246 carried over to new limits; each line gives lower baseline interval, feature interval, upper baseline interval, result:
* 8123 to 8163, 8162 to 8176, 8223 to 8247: 1.0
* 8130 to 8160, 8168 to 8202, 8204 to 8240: 1.1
